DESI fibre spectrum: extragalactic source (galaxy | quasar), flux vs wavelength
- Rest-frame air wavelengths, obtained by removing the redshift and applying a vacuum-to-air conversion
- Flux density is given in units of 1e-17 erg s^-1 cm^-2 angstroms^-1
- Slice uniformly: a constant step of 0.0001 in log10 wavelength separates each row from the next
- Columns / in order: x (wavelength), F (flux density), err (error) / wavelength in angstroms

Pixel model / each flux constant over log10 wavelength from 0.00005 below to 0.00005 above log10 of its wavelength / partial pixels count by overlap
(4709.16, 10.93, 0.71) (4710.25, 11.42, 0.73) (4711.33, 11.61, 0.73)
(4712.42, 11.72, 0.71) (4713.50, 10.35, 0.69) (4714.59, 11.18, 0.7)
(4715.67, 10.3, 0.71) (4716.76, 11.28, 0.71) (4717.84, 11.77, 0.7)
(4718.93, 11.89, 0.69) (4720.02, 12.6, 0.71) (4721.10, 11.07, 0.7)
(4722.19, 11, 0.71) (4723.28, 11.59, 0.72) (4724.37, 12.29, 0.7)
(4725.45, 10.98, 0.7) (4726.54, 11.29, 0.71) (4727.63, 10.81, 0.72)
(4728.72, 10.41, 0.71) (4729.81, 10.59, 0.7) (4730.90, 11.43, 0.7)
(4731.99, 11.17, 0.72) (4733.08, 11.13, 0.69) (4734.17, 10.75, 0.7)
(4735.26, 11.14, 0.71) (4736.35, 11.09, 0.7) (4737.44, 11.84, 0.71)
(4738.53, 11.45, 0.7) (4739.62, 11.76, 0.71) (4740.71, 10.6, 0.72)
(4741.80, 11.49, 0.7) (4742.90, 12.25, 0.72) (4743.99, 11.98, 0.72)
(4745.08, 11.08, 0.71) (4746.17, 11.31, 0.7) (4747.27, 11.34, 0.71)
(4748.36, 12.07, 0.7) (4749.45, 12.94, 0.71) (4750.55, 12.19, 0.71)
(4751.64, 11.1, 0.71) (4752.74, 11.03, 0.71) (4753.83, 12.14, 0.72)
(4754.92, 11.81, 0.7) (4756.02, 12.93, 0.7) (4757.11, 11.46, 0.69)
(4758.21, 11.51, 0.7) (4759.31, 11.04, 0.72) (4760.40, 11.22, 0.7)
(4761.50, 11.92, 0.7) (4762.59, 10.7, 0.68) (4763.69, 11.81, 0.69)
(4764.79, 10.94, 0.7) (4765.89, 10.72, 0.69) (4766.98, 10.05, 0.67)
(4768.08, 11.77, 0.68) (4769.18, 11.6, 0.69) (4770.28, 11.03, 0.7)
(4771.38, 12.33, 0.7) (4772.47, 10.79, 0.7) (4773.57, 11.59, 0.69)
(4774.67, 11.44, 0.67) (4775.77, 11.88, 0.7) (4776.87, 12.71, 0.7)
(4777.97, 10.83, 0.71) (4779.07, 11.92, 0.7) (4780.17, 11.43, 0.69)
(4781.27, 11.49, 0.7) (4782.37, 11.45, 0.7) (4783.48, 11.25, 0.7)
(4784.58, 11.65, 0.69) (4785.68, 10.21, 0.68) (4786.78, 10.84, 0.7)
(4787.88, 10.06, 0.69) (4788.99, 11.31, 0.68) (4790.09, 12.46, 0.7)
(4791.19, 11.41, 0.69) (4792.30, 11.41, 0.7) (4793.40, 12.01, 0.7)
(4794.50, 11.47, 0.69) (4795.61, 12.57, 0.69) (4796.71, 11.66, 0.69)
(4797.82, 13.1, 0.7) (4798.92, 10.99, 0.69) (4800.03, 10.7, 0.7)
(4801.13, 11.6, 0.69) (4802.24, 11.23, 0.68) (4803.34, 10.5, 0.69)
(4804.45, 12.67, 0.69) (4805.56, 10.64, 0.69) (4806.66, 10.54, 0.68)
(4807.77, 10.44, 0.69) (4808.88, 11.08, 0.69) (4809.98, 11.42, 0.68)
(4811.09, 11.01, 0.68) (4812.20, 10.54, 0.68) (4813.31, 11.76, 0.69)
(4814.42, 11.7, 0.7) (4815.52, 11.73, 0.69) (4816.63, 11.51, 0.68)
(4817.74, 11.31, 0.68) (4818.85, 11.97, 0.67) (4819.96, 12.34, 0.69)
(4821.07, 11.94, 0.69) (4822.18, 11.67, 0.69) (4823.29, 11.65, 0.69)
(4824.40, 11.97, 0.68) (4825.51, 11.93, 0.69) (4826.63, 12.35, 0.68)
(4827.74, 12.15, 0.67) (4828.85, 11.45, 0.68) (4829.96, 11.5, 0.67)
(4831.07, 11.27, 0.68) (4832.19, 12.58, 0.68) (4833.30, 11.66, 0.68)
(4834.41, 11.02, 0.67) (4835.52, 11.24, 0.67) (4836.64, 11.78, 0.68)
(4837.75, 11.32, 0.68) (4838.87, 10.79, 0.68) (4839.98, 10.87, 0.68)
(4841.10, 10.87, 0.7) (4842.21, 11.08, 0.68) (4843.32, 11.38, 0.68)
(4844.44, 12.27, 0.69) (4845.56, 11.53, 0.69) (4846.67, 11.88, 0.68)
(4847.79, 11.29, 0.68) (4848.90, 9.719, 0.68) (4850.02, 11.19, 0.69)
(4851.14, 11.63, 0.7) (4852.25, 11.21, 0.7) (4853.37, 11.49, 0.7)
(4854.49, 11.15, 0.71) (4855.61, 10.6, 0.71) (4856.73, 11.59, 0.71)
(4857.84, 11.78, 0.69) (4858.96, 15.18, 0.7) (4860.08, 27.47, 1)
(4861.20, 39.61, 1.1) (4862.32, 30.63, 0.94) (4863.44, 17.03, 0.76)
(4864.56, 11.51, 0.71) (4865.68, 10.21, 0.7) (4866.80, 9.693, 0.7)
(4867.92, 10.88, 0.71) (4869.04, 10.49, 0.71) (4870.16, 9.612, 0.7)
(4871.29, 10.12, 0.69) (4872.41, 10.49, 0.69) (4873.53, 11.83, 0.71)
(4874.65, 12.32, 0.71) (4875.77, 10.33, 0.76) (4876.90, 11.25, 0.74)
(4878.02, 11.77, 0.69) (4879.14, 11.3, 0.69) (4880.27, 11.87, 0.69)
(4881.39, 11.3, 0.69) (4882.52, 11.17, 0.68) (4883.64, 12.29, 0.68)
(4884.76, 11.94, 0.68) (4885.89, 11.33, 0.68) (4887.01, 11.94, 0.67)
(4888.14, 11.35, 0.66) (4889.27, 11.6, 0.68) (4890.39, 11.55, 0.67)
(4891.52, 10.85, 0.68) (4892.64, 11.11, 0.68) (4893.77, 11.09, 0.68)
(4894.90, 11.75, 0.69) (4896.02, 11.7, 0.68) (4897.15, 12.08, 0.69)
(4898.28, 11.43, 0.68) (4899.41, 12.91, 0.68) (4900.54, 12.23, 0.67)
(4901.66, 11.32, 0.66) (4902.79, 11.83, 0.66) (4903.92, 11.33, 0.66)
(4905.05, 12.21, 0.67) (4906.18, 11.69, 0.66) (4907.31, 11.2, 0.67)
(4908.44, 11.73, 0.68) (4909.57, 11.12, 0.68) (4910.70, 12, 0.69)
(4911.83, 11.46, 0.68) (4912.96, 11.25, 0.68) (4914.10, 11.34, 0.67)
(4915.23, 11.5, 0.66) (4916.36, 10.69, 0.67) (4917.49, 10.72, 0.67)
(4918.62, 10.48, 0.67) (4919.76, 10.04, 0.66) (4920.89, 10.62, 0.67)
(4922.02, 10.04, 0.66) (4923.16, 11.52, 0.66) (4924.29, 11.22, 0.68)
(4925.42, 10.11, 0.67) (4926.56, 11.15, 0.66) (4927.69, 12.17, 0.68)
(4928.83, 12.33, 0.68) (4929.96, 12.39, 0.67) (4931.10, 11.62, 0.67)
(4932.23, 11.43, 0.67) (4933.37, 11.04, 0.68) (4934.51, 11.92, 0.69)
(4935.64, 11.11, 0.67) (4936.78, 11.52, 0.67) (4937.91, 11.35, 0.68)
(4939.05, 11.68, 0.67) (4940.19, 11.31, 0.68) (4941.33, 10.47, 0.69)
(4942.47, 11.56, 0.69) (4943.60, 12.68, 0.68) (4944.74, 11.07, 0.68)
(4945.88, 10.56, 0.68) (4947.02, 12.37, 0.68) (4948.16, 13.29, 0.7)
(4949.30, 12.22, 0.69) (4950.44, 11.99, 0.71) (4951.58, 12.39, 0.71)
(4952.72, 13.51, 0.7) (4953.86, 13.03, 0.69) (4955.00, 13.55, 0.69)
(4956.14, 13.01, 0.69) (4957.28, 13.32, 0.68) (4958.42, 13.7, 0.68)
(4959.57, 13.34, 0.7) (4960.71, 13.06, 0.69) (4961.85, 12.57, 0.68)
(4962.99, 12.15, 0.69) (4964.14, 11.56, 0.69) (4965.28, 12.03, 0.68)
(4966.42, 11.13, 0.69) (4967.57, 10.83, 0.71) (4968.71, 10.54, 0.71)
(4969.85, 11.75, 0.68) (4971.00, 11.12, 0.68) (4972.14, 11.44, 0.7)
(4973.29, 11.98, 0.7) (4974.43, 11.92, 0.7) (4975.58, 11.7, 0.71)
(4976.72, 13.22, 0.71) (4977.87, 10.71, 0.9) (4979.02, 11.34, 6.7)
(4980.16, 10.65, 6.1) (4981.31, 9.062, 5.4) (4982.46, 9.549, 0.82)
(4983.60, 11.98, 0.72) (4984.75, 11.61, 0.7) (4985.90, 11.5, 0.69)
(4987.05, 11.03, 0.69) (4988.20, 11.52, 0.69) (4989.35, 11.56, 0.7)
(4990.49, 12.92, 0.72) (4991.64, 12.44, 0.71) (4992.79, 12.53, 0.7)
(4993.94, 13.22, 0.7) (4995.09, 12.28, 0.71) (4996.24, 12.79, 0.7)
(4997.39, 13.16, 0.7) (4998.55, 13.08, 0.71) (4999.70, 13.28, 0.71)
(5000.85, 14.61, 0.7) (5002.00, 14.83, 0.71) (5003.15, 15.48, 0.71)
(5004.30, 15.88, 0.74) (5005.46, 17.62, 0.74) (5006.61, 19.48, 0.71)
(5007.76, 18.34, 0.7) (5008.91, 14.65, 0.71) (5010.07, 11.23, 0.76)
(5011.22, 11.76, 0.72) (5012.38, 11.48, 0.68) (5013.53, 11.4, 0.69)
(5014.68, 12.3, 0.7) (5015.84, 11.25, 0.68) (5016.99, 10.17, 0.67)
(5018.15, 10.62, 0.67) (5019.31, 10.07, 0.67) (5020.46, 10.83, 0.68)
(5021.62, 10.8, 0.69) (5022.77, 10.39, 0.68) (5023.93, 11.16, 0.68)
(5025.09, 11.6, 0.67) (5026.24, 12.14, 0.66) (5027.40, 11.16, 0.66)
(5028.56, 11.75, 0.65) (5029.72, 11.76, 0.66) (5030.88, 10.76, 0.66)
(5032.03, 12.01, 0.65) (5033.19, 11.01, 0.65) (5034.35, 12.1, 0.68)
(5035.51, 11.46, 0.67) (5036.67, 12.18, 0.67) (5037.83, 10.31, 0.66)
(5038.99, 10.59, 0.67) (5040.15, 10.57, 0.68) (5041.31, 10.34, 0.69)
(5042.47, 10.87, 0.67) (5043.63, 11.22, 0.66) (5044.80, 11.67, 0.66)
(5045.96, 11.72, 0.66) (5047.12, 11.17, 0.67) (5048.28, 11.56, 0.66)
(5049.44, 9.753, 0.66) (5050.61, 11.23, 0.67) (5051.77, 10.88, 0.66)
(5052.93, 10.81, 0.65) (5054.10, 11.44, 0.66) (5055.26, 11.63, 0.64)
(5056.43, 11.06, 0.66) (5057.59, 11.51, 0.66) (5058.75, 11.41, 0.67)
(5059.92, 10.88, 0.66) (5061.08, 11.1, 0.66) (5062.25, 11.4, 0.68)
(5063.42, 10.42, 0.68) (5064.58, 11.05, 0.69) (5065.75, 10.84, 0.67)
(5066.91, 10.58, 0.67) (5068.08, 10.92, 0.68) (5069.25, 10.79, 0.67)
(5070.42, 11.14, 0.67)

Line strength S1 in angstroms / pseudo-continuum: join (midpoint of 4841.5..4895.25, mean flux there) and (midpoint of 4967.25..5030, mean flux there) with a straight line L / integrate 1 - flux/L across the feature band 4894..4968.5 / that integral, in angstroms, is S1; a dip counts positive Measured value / 4.57 angstroms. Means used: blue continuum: 12.8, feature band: 11.7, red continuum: 12.3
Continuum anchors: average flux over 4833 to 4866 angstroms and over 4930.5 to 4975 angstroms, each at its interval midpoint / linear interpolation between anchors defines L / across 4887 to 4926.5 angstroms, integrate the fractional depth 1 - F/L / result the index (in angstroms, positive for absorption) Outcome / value 4.4 angstroms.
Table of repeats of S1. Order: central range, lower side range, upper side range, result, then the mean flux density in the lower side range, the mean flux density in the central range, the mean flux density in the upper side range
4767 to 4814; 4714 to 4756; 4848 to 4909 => 2.1 angstroms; 11.4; 11.4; 12.7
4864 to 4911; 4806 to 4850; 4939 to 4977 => 1.5 angstroms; 11.4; 11.4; 12.1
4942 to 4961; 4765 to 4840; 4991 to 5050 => -1.0 angstroms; 11.5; 12.6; 12.2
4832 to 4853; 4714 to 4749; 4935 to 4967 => 0.8 angstroms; 11.3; 11.3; 12.2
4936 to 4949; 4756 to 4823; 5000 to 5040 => 0.5 angstroms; 11.4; 11.6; 12.4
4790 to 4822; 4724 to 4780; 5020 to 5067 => -0.3 angstroms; 11.4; 11.5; 11.2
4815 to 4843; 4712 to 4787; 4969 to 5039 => 0.1 angstroms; 11.4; 11.6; 12.2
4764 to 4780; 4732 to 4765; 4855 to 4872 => 1.3 angstroms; 11.5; 11.4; 15.7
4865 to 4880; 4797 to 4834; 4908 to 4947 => 0.8 angstroms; 11.5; 10.8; 11.3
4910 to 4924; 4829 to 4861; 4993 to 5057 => 1.5 angstroms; 12.4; 11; 12.1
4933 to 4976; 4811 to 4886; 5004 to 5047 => 0.6 angstroms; 12.4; 12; 12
